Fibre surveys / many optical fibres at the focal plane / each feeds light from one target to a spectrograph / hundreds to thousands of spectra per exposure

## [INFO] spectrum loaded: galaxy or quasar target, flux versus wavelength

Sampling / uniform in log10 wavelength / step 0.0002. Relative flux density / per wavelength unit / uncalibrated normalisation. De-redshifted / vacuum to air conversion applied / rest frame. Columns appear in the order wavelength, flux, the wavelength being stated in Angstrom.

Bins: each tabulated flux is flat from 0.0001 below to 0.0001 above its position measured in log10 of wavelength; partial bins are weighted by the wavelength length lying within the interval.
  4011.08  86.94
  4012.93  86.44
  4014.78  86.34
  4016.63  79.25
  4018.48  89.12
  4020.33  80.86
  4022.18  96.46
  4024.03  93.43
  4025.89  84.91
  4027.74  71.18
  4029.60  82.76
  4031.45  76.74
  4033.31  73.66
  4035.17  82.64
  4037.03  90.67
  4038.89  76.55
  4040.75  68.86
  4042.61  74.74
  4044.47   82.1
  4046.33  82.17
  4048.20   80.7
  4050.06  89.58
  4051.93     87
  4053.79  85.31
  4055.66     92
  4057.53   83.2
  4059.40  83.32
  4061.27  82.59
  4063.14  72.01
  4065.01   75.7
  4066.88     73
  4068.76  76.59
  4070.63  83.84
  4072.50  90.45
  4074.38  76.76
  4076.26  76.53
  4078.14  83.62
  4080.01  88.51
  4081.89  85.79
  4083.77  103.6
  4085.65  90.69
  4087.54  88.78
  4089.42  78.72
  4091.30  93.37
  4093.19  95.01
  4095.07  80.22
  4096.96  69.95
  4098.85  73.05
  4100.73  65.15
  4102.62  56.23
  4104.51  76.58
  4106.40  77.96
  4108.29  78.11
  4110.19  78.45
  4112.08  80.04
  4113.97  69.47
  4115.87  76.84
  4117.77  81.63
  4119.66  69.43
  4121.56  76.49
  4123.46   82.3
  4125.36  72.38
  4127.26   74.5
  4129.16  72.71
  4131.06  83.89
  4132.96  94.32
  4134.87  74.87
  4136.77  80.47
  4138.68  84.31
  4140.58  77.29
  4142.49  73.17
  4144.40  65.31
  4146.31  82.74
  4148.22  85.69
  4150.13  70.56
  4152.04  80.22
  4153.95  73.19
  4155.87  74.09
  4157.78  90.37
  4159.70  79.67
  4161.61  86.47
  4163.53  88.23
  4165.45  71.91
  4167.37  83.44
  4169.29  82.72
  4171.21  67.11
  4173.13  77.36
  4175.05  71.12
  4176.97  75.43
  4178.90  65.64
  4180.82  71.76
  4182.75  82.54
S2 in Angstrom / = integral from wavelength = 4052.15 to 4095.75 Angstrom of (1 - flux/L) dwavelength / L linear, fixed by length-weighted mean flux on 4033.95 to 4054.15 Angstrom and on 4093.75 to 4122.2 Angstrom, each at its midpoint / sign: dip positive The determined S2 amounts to -3.5 Angstrom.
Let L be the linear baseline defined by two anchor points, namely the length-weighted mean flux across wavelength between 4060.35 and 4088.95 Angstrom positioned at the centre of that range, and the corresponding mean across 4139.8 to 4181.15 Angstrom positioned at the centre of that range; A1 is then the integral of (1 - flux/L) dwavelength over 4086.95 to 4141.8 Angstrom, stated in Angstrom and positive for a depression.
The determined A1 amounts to 1.6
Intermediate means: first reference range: 83.2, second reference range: 77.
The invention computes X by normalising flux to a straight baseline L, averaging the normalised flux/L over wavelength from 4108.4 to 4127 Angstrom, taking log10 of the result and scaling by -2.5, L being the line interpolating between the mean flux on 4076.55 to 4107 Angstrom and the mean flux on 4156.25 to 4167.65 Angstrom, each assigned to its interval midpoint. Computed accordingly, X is 0.08 mag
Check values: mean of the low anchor 81.6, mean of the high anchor 82.9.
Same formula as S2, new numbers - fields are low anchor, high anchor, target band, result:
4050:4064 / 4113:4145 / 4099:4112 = 1.1 Angstrom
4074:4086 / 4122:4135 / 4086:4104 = 1.4 Angstrom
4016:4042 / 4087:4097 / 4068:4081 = 0.3 Angstrom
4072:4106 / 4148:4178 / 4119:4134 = 0.3 Angstrom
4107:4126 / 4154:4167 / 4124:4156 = 0.5 Angstrom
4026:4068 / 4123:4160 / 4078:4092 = -1.7 Angstrom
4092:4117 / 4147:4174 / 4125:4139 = -0.4 Angstrom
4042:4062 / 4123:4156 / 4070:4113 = 0.0 Angstrom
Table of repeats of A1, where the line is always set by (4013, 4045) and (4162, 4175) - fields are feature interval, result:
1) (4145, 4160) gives -0.1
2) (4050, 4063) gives -0.6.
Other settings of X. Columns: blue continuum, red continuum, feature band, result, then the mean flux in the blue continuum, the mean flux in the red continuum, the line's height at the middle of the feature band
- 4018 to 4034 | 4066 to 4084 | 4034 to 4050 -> 0.04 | 83.2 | 83.1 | 83.2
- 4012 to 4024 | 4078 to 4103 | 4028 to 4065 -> 0.06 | 86.9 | 82.9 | 85.4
